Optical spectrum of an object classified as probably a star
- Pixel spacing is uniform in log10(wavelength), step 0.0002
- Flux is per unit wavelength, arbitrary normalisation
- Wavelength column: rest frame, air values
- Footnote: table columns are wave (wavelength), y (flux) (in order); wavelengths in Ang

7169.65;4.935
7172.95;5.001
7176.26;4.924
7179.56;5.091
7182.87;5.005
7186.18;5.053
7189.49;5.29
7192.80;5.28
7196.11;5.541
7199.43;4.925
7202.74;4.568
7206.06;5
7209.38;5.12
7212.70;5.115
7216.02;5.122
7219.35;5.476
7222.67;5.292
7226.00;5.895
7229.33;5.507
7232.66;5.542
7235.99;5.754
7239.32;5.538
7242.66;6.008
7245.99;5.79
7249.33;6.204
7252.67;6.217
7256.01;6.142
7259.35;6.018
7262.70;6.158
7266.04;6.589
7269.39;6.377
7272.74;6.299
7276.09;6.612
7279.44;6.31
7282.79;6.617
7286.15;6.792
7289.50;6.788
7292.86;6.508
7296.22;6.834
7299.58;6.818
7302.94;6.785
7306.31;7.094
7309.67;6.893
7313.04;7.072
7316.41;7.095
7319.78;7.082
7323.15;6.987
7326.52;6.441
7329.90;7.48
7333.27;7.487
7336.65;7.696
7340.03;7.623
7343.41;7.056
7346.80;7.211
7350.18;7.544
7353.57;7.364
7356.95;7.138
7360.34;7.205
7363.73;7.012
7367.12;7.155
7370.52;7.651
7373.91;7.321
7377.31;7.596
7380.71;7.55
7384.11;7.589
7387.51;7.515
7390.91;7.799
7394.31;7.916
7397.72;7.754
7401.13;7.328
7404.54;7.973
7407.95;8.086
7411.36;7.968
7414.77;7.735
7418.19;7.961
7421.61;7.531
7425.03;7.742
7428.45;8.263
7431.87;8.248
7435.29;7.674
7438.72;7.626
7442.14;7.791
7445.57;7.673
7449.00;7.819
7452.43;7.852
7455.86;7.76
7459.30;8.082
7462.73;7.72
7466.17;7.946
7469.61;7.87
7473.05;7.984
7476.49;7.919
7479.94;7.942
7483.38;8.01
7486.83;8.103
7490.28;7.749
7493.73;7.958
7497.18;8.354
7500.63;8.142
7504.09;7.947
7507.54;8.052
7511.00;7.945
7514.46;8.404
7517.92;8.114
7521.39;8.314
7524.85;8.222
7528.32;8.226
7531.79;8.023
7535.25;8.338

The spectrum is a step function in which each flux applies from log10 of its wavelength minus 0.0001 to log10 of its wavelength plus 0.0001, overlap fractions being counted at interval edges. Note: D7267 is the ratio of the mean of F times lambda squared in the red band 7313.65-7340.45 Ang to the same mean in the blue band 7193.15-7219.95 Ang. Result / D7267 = 1.46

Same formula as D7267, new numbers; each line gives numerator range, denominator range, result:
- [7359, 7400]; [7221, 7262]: 1.34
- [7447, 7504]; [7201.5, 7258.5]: 1.53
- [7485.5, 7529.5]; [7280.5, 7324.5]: 1.25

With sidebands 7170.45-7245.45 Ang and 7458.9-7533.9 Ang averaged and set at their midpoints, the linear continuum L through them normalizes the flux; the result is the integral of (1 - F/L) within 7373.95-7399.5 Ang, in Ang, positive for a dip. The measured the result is -2.39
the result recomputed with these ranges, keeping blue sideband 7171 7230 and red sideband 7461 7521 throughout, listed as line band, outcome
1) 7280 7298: -1.9 Ang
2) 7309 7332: -2.4 Ang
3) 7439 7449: -0.2 Ang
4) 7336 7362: -2.8 Ang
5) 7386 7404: -1.5 Ang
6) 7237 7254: -1.0 Ang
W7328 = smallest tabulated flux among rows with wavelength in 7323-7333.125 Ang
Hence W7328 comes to 6.441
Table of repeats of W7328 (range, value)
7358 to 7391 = 7.012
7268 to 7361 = 6.299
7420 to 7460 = 7.531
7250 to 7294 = 6.018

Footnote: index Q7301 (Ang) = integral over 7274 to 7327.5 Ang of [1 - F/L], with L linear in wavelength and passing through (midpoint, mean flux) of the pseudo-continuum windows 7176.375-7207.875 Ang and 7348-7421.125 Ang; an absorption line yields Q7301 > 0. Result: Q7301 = -2.6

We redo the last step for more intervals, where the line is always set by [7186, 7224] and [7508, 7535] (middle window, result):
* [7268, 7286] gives -1.9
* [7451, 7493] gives -1.1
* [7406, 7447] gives -3.3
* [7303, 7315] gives -1.6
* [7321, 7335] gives -1.7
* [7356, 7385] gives -2.7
